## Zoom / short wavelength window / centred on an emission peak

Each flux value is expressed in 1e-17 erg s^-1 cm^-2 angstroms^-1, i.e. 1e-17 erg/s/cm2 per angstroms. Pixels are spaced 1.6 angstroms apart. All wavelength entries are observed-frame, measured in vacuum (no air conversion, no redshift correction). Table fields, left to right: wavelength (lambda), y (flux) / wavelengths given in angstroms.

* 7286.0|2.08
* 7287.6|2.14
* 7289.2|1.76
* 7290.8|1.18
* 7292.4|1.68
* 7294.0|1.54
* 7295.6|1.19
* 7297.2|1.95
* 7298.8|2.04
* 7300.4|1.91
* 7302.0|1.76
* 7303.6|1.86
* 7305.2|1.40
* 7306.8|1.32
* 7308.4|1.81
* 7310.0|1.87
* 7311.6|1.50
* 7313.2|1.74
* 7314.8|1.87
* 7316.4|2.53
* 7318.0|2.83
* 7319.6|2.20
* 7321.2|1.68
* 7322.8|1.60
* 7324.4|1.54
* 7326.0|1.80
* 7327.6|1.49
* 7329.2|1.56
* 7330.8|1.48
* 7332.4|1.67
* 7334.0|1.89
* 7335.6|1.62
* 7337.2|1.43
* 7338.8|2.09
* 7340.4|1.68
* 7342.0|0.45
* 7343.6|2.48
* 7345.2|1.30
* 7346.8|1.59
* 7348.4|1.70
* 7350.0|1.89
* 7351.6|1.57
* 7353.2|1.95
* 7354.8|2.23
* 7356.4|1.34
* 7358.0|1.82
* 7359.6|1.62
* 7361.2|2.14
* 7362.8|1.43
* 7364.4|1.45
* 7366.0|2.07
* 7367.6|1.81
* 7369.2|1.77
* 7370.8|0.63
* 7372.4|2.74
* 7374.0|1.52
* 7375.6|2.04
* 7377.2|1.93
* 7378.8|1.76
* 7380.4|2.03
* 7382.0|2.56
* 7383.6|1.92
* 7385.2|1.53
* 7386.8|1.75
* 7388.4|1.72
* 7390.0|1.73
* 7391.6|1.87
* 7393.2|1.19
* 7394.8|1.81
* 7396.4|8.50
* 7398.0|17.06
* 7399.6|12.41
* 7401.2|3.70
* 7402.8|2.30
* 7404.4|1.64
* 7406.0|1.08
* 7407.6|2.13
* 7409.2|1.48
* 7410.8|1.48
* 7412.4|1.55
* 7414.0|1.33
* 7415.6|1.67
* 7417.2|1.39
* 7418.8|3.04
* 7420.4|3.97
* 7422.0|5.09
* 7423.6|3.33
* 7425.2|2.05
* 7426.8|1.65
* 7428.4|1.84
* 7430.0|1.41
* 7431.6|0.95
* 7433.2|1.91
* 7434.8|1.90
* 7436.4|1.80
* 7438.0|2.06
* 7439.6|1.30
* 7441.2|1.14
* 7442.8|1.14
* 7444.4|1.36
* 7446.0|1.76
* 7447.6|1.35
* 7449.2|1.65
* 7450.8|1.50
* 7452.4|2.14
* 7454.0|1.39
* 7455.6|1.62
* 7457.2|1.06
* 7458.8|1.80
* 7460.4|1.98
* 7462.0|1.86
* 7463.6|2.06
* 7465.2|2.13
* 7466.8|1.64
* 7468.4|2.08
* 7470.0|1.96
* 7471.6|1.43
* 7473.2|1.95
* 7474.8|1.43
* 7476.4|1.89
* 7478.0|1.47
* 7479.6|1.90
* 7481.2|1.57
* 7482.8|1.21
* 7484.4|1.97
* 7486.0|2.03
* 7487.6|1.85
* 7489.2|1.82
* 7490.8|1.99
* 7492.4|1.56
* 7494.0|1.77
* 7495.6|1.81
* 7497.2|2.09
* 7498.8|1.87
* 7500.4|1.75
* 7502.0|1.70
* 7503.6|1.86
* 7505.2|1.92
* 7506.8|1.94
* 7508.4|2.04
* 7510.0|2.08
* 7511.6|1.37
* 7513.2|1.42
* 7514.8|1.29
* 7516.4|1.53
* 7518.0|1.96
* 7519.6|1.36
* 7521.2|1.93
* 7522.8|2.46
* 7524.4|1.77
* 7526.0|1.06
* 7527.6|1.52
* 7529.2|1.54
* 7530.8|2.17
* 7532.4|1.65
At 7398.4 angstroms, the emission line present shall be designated H-alpha 6563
